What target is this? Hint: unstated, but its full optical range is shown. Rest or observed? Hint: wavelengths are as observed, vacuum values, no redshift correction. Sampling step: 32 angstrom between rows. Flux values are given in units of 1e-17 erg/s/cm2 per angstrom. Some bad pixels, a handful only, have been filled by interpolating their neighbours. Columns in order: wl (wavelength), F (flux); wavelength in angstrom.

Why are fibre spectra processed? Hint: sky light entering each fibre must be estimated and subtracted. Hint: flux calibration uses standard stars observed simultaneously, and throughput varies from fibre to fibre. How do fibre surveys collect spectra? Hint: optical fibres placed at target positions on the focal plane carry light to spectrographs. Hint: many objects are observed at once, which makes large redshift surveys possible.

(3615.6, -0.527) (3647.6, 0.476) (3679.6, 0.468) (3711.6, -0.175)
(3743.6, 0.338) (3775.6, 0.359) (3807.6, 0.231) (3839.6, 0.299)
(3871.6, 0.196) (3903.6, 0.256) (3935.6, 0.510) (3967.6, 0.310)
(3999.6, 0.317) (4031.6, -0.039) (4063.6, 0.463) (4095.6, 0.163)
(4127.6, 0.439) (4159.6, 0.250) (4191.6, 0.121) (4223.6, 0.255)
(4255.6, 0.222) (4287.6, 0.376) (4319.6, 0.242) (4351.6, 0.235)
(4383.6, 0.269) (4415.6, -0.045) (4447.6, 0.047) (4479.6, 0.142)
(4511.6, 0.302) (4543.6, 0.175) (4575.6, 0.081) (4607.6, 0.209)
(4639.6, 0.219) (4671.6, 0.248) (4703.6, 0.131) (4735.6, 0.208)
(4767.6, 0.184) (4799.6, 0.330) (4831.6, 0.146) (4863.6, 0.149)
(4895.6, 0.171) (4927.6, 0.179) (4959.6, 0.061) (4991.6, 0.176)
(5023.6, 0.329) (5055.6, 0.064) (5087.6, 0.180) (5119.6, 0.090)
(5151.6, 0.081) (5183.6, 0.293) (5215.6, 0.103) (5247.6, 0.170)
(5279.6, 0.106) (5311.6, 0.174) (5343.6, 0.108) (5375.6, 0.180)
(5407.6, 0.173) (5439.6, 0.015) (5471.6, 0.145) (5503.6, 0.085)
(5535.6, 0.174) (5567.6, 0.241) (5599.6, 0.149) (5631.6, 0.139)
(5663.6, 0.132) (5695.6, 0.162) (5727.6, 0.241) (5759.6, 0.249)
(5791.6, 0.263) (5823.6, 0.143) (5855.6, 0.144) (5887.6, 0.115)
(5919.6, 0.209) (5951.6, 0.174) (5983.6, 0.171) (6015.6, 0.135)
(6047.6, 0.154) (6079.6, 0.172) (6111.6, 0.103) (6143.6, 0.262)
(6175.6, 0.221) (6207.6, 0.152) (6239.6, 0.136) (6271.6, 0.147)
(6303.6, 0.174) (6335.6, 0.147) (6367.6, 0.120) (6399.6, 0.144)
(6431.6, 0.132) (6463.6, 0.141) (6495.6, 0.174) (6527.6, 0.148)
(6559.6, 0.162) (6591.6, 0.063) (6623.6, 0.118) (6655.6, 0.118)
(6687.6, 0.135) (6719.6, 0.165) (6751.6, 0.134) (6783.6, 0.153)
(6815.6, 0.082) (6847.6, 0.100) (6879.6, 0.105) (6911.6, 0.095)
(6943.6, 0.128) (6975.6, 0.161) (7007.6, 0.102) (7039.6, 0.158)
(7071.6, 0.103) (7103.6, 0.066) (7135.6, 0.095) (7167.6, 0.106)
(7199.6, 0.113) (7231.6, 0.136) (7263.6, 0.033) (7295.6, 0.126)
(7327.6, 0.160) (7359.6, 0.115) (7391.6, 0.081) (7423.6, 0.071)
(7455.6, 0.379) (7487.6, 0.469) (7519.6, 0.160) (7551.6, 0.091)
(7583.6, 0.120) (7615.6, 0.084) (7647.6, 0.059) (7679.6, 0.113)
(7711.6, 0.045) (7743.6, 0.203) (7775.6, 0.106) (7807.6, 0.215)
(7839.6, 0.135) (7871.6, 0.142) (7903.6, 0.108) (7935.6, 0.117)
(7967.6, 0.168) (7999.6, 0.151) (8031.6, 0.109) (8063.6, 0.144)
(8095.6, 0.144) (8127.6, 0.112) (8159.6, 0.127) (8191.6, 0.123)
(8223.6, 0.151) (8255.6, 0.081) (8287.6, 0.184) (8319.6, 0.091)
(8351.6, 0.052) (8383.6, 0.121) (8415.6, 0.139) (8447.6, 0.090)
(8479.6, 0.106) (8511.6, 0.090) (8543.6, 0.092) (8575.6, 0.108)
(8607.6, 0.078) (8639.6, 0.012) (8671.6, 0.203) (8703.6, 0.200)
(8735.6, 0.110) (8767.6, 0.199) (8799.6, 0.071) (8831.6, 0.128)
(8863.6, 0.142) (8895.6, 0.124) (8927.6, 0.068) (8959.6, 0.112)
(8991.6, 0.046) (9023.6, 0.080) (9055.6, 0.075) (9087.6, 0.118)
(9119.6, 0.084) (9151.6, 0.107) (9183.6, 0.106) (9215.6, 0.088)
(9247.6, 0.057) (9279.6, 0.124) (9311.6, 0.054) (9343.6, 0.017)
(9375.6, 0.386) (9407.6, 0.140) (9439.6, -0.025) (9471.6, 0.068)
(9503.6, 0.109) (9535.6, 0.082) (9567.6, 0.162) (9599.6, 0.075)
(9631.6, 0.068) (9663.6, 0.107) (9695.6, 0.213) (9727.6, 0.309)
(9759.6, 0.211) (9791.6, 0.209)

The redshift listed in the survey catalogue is 1.00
